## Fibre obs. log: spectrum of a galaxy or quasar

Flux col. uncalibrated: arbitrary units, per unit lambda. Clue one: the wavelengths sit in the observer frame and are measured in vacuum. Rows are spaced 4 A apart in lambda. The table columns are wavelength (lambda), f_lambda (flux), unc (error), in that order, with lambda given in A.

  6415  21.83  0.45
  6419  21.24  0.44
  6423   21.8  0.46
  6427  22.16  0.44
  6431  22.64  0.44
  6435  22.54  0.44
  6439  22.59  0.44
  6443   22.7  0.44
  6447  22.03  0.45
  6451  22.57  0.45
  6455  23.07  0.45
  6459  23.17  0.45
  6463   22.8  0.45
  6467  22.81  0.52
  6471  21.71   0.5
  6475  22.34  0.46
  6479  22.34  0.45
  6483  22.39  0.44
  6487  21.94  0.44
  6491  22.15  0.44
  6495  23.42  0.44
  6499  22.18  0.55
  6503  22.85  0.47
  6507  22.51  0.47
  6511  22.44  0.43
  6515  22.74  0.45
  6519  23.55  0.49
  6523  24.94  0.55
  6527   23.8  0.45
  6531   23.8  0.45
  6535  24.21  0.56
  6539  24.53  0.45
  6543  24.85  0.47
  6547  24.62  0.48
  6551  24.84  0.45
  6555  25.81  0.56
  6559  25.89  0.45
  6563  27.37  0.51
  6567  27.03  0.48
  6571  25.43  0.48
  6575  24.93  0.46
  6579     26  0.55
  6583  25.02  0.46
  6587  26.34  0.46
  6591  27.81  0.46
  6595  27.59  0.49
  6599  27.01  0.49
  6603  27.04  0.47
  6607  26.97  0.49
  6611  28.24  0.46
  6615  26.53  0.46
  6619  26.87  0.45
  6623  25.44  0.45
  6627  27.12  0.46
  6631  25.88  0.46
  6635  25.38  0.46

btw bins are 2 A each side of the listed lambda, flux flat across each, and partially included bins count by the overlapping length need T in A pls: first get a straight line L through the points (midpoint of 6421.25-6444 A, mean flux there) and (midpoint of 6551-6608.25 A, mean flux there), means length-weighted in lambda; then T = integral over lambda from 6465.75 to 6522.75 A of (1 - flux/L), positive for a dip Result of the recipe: 3.5 A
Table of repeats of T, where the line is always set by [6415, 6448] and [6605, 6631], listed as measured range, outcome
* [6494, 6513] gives 1.0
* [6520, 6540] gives 0.3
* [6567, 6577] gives 0.0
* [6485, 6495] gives 0.6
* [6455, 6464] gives -0.1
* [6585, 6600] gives -0.6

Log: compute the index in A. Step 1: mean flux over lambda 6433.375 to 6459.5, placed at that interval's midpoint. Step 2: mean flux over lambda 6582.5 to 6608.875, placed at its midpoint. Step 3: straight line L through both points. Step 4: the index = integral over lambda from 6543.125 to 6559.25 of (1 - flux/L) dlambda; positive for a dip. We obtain 0.3 A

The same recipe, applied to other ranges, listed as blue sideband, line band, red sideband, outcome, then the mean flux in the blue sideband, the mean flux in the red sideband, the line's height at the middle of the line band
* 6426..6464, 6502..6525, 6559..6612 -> 1.3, 22.6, 26.6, 24.6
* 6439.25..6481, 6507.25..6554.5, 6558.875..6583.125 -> 1.4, 22.6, 26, 24.8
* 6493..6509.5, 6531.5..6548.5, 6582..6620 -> -0.1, 22.7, 27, 24.4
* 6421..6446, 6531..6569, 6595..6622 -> 0.2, 22.4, 27.1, 25.5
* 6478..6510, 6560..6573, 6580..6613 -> -0.5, 22.5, 27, 25.7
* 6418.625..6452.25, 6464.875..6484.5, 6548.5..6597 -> 0.9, 22.3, 26.2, 23.4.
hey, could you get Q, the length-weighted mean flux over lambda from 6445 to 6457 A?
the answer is 22.6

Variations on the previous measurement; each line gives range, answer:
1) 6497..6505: 22.5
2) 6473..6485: 22.4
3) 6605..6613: 27.6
